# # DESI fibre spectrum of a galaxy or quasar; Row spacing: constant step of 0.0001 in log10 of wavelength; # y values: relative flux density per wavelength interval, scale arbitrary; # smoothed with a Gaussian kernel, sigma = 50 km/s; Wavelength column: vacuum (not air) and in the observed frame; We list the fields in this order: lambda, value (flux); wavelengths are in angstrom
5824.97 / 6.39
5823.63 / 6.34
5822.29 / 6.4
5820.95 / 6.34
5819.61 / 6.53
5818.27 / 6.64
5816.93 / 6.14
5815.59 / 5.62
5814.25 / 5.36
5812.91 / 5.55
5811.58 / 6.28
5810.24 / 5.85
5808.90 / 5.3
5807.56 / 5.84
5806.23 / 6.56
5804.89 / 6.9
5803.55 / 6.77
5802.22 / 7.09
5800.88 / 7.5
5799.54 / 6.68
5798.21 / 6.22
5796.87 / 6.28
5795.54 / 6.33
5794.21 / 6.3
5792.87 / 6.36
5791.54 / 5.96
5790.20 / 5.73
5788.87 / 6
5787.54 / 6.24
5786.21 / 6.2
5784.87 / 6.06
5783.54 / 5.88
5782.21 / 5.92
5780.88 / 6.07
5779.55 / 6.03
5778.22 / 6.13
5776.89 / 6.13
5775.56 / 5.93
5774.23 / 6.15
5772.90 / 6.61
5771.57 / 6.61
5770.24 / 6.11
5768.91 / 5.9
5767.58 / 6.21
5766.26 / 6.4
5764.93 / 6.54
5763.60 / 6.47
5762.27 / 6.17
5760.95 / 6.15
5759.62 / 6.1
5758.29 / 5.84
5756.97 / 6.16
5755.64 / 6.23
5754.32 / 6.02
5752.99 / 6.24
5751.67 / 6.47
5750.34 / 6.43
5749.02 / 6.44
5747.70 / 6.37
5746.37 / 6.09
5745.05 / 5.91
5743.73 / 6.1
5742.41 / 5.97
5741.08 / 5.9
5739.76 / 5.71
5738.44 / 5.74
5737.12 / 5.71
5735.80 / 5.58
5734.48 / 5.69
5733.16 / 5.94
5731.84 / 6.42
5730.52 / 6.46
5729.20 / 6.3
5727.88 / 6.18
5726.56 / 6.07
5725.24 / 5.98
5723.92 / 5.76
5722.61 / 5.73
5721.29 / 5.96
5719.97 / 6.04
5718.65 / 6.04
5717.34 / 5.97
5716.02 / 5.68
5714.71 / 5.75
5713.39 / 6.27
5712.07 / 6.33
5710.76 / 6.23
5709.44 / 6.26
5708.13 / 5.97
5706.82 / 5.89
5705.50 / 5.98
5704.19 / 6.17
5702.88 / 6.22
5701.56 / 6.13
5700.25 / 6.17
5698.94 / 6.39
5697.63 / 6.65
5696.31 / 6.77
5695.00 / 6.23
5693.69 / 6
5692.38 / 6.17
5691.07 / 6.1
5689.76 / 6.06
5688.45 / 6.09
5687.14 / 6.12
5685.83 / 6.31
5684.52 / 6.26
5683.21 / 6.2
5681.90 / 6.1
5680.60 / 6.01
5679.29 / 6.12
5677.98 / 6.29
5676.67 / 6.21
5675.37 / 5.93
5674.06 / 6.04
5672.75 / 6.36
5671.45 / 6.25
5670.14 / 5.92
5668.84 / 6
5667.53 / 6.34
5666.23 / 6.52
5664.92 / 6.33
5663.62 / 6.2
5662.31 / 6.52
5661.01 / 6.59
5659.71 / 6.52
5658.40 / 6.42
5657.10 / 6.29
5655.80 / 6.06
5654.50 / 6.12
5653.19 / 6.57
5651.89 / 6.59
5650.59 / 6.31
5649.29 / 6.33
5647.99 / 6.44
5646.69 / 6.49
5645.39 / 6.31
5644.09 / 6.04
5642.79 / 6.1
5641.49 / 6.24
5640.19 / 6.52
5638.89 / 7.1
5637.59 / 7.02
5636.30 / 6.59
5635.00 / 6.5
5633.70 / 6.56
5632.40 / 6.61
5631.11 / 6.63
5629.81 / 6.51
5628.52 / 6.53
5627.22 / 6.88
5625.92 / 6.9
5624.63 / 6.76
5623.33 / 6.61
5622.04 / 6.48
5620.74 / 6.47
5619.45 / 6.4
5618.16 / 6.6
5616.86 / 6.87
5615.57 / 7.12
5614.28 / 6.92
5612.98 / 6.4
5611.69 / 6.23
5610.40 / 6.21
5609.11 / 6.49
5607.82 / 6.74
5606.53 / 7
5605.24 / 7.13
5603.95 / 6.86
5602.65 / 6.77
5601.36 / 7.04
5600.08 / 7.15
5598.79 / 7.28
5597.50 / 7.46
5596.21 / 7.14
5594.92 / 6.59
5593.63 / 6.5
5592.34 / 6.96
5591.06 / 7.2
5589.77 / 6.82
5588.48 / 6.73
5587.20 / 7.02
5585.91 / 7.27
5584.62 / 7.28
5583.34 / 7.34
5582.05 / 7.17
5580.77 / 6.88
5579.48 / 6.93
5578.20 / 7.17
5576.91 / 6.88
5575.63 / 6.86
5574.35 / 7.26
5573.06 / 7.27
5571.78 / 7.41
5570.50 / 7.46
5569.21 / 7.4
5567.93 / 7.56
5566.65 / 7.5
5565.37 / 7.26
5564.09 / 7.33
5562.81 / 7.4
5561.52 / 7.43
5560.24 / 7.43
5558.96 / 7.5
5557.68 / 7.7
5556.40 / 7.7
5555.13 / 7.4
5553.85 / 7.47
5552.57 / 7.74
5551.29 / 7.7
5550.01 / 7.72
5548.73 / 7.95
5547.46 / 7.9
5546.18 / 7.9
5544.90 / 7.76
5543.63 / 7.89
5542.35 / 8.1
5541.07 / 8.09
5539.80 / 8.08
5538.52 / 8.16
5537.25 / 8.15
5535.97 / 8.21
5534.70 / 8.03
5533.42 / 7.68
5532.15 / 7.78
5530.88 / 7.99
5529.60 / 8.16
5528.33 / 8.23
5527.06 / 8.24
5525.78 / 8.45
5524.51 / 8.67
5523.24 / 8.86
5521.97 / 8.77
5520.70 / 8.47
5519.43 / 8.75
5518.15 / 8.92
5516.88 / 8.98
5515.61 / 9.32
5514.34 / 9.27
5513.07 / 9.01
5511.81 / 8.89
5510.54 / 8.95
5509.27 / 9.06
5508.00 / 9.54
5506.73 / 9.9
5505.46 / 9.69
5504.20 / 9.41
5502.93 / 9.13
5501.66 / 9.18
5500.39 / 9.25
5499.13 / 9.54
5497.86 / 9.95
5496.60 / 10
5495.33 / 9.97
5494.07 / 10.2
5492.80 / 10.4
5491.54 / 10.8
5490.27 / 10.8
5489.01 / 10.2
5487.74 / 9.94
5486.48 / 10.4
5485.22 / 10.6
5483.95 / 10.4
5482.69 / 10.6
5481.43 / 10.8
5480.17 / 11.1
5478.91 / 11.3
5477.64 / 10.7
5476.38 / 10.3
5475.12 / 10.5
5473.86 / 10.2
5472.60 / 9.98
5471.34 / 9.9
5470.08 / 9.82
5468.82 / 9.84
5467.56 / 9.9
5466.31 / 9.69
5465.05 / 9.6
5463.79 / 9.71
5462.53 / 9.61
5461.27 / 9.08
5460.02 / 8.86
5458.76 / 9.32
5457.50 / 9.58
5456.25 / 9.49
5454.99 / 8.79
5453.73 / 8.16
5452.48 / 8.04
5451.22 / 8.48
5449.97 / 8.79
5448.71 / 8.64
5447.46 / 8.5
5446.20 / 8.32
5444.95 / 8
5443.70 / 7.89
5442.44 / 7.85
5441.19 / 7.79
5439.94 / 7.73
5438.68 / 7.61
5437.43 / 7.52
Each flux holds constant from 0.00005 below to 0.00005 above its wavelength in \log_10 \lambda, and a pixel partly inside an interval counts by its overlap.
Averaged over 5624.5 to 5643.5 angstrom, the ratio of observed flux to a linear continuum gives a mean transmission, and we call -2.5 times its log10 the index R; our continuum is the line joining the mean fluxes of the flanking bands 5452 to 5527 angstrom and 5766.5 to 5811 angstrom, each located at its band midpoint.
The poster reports 0.20 mag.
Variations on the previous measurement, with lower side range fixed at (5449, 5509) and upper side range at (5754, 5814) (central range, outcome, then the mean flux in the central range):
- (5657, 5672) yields 0.202 mag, 6.33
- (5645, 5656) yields 0.218 mag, 6.37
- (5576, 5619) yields 0.213 mag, 6.91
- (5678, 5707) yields 0.177 mag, 6.19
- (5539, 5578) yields 0.173 mag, 7.56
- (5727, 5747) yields 0.134 mag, 5.98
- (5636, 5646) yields 0.214 mag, 6.49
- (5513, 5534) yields 0.090 mag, 8.55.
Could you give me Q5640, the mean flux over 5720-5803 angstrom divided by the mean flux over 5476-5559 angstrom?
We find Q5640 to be 0.68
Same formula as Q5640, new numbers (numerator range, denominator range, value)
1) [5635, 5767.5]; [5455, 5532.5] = 0.65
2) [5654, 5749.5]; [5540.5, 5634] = 0.86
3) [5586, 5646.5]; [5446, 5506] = 0.69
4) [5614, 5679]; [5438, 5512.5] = 0.68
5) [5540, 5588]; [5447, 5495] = 0.76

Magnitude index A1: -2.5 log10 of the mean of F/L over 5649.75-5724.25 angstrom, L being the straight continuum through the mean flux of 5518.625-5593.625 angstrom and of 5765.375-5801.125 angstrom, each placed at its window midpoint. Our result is 0.11 mag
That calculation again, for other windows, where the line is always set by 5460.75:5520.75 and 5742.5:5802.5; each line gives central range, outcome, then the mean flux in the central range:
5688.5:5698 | 0.16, 6.26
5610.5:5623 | 0.24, 6.59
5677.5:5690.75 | 0.19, 6.15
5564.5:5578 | 0.21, 7.28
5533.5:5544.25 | 0.15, 8.06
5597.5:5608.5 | 0.19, 7.02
